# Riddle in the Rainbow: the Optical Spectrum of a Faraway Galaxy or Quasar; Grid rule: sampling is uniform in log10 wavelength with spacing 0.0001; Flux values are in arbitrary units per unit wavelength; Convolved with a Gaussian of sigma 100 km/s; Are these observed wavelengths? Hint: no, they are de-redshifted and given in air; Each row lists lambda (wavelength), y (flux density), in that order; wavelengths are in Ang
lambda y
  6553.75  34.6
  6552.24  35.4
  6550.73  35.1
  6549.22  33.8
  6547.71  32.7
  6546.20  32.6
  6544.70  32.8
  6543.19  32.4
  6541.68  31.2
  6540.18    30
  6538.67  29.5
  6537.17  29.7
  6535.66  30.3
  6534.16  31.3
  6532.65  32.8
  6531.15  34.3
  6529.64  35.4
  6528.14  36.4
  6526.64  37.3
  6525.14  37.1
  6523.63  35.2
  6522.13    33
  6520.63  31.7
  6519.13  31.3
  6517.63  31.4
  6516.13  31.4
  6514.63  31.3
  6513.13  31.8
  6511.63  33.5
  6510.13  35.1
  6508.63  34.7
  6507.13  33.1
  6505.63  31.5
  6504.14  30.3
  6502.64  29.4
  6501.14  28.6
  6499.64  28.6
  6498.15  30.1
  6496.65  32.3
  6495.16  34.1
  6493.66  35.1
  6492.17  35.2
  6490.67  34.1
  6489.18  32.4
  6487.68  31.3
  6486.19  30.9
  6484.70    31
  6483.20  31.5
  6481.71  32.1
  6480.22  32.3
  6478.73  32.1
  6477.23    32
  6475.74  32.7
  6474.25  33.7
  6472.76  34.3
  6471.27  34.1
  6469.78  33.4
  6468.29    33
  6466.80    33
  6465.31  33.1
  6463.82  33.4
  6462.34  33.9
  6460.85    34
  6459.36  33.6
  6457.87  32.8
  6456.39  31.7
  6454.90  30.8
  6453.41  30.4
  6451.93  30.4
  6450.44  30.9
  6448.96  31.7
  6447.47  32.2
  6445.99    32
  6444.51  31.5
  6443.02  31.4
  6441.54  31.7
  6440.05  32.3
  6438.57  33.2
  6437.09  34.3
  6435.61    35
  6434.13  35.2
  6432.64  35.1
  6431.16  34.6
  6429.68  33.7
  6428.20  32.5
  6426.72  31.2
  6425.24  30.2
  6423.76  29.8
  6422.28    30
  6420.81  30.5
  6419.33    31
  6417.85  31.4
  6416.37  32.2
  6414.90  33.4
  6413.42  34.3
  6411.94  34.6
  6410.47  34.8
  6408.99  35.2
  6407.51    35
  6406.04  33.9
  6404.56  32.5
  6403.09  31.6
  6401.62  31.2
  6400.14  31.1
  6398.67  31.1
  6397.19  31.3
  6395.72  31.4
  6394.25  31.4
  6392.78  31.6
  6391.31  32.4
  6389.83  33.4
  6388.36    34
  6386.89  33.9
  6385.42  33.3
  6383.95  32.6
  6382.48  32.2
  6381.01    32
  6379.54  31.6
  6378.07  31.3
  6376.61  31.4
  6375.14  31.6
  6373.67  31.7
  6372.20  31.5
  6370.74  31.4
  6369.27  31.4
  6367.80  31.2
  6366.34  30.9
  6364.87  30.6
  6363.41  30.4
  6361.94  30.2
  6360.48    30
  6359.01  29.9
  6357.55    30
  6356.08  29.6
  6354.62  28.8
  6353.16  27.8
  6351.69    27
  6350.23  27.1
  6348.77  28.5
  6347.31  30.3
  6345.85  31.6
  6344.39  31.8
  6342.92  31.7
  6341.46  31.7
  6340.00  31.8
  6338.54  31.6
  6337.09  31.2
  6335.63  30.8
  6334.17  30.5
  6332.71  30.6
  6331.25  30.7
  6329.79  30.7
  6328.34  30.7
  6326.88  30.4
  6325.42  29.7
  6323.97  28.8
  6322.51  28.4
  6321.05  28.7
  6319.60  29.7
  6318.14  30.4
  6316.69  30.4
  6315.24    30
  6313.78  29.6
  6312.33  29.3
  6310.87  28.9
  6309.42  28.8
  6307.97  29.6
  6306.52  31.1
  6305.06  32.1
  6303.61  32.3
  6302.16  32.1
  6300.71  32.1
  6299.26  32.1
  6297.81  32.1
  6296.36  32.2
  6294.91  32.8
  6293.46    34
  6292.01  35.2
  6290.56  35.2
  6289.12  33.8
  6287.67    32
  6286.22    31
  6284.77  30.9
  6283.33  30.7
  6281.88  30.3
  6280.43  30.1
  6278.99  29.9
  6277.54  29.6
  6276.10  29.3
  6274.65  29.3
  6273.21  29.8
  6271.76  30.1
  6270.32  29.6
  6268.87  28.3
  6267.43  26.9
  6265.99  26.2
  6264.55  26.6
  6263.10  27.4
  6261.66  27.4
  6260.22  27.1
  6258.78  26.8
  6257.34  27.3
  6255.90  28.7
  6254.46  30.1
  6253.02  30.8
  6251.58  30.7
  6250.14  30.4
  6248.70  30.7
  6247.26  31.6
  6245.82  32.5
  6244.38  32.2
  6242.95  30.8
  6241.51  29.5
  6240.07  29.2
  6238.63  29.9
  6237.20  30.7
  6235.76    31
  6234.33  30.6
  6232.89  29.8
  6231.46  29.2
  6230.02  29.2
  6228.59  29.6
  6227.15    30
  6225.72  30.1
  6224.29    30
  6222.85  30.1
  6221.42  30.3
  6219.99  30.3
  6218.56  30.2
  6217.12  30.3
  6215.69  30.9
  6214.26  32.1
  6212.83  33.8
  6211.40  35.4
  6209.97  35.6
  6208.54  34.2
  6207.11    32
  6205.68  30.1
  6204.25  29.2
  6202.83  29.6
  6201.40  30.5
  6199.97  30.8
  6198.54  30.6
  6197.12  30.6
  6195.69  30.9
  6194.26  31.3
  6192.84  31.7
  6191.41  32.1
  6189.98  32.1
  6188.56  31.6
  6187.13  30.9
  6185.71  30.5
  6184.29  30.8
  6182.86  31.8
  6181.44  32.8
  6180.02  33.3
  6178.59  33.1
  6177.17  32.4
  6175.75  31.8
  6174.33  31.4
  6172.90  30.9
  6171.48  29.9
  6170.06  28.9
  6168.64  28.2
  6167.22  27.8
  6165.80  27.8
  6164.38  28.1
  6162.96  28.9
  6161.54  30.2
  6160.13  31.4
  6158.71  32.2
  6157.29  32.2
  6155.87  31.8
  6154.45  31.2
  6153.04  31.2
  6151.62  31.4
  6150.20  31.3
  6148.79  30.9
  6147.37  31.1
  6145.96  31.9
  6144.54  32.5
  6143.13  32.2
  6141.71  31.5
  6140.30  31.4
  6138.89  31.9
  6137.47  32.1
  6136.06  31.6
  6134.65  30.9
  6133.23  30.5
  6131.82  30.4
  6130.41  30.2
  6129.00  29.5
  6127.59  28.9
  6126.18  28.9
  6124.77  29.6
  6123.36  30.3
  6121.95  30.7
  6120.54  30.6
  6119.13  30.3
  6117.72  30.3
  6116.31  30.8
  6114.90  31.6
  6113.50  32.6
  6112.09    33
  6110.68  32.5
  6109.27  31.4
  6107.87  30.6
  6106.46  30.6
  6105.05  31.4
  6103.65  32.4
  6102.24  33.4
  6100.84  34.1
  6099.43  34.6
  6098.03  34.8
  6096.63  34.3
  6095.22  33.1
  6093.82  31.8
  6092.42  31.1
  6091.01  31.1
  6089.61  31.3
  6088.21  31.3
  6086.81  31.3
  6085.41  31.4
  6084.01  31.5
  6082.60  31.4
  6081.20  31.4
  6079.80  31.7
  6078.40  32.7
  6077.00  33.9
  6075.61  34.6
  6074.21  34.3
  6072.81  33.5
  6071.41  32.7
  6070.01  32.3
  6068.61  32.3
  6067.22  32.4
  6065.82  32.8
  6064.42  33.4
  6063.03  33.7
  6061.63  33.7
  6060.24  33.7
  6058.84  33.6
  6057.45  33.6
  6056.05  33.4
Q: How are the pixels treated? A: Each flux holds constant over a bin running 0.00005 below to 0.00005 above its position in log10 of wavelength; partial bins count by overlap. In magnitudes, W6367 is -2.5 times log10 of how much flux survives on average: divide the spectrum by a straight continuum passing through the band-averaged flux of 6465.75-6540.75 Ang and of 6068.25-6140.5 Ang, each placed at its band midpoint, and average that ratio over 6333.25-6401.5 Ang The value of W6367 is 0.04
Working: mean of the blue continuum 31.7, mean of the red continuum 32.5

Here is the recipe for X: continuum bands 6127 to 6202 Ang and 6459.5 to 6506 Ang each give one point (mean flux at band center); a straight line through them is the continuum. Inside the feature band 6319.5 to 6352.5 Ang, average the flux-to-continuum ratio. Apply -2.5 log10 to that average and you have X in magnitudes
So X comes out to 0.055 mag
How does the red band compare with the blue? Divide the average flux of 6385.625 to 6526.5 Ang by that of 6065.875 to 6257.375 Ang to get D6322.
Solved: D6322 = 1.04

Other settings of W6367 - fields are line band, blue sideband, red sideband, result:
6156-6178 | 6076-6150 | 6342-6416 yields 0.048 mag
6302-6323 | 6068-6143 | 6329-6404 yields 0.040 mag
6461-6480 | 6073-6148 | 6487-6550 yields -0.026 mag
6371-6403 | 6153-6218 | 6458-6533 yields 0.010 mag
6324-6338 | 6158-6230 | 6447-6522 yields 0.037 mag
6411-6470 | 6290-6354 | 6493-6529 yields -0.018 mag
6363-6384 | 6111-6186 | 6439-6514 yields 0.014 mag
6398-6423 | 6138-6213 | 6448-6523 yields -0.019 mag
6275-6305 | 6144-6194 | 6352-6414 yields -0.014 mag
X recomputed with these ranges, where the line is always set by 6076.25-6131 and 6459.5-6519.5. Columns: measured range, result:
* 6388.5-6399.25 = 0.01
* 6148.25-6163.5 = 0.02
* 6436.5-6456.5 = 0.02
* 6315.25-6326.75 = 0.09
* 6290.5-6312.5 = 0.01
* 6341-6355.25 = 0.09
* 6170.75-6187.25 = 0.00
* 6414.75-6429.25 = 0.04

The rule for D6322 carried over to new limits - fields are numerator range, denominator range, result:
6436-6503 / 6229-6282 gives 1.10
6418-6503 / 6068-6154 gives 1.02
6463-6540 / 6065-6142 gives 1.03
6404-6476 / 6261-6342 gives 1.08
